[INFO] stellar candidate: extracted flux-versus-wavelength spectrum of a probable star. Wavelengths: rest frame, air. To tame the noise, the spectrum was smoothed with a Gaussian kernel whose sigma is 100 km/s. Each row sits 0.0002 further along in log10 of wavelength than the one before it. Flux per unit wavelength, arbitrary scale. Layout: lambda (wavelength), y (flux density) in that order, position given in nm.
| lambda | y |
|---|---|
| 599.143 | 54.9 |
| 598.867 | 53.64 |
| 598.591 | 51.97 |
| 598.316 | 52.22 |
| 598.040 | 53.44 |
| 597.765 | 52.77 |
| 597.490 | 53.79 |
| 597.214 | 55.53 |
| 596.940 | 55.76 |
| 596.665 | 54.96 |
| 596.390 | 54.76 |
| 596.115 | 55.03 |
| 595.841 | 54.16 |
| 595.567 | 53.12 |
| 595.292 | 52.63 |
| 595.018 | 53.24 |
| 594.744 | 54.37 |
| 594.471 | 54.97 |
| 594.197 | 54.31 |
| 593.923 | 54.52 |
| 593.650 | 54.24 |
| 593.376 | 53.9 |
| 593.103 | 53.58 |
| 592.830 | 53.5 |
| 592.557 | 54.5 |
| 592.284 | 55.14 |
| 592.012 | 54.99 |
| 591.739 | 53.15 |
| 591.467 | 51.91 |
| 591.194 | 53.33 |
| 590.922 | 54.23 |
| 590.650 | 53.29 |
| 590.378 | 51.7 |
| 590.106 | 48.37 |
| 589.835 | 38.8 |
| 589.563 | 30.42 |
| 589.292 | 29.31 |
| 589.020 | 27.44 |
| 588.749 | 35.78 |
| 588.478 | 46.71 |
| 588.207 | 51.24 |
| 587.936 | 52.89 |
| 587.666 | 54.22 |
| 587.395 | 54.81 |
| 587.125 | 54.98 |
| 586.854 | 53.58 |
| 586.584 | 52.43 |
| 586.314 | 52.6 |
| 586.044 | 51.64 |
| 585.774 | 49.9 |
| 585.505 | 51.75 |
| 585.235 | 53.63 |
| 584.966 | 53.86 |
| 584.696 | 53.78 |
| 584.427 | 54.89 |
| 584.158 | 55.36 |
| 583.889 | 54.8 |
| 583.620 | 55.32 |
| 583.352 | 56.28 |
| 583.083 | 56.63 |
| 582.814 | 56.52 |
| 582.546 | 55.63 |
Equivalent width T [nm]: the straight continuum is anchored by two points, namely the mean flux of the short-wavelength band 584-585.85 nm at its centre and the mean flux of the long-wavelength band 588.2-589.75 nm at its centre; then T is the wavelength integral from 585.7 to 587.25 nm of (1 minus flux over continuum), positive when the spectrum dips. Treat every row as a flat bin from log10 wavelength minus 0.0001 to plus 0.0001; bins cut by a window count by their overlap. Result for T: -0.20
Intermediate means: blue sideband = 53.4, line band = 52.6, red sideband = 35.7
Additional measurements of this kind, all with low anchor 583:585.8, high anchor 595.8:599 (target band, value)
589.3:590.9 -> 0.30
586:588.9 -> 0.18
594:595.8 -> 0.01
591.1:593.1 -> 0.01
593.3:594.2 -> 0.00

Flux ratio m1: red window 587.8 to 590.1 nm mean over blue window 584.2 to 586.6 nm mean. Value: 0.75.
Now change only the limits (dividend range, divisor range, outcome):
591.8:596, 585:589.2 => 1.09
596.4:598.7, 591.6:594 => 0.99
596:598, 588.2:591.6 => 1.25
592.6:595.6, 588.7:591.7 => 1.23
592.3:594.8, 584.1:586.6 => 1.02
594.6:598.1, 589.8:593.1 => 1.03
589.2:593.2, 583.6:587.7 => 0.92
